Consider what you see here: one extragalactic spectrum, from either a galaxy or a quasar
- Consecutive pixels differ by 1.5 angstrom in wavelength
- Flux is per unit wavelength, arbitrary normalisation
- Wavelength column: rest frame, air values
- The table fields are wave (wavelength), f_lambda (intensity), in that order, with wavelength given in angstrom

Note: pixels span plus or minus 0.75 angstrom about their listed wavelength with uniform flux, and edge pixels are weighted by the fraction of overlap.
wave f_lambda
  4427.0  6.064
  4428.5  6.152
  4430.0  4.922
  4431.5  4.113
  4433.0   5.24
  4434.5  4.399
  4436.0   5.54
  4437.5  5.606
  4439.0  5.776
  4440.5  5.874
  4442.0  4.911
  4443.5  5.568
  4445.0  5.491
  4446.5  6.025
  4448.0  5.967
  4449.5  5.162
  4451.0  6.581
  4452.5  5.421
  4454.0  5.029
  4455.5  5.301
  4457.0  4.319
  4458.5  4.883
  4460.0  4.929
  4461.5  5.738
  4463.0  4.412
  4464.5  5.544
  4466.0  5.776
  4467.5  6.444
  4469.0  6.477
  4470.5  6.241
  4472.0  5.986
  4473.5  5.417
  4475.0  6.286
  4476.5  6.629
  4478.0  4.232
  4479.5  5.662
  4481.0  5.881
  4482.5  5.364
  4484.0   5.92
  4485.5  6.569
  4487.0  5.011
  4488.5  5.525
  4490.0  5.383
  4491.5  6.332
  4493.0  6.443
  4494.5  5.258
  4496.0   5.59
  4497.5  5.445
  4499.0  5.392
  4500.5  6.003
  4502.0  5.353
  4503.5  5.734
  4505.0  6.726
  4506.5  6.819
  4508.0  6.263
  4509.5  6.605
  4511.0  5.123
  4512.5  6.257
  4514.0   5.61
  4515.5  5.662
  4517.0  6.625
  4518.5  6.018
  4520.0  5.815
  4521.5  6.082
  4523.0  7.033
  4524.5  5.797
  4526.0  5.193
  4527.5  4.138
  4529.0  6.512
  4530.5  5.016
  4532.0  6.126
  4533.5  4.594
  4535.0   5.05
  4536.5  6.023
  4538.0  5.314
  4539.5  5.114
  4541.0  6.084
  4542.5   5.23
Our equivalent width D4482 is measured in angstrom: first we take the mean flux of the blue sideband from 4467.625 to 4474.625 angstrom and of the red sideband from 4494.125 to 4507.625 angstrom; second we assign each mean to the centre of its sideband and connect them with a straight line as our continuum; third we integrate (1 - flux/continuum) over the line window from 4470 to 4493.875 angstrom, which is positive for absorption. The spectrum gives 0.8 angstrom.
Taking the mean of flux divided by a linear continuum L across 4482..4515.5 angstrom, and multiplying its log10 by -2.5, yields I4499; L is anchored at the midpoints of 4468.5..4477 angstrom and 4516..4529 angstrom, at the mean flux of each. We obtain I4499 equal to 0.03 mag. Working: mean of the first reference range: 6.15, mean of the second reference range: 5.87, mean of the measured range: 5.85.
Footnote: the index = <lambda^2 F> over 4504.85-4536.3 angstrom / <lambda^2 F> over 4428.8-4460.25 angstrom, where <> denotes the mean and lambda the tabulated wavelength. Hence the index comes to 1.14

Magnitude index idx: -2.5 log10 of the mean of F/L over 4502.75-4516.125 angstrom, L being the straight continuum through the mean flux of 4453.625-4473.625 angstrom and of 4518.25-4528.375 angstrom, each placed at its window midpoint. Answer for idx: -0.08 mag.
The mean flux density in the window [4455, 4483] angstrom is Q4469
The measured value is 5.56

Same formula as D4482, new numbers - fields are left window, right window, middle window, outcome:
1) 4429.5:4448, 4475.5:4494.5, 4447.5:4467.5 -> 0.5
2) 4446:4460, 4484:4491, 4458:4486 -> -0.8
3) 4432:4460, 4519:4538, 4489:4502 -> -0.5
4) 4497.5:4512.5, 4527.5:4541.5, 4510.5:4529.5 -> -0.4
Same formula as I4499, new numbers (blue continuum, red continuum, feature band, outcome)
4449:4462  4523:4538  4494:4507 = -0.08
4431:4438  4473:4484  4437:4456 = -0.09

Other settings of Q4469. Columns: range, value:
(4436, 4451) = 5.64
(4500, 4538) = 5.84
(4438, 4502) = 5.62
